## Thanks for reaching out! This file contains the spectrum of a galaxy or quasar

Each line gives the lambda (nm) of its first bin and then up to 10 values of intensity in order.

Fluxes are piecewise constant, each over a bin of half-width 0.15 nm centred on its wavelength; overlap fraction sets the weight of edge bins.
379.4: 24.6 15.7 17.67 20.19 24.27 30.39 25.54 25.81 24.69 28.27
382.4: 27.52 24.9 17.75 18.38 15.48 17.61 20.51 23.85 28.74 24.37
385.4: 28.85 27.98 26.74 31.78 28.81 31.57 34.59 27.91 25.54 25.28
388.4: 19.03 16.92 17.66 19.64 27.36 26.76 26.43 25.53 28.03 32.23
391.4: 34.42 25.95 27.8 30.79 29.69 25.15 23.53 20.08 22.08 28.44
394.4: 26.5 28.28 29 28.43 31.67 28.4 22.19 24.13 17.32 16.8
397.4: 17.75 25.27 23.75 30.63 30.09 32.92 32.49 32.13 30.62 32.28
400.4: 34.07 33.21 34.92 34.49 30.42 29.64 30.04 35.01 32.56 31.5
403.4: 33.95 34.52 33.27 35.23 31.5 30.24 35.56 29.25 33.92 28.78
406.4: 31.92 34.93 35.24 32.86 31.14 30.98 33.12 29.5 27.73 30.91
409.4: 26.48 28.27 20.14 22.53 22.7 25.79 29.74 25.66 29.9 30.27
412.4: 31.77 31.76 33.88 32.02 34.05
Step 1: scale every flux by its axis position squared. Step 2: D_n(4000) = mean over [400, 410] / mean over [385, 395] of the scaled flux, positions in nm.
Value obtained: 1.29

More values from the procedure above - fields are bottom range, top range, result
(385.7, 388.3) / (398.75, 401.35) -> 1.22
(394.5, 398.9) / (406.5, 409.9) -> 1.28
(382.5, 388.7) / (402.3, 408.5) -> 1.45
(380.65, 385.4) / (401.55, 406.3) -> 1.51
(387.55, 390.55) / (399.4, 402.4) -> 1.48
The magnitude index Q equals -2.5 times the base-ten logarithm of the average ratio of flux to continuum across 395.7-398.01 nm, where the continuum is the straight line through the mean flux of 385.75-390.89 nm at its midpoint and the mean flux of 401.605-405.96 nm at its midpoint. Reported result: 0.32 mag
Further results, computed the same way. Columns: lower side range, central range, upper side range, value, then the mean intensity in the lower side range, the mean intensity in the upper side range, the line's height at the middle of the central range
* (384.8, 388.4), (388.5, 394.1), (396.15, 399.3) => 0.05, 28.1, 24.8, 26.7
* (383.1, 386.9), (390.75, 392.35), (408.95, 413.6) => -0.17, 24.6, 28.3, 25.5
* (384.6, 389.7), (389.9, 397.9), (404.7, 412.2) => 0.04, 26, 29.5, 27.1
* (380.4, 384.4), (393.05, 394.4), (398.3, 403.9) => 0.20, 23.1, 32.4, 28.8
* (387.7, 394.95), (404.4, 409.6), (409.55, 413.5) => -0.14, 25.6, 28.1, 27.5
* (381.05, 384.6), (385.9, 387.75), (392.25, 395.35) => -0.25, 22.5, 26.3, 23.9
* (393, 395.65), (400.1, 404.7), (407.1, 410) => -0.17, 26.2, 29.7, 28.2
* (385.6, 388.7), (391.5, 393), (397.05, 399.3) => -0.05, 27.4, 26.5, 27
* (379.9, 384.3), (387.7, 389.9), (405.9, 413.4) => 0.12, 22.7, 29.5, 24.3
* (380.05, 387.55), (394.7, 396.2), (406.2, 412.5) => -0.06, 25.3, 29.1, 27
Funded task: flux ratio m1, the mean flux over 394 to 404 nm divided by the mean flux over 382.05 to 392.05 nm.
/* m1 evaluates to 1.2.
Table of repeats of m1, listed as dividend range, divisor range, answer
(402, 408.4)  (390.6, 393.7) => 1.18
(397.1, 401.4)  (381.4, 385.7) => 1.27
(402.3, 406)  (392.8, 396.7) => 1.27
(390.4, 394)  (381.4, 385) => 1.19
